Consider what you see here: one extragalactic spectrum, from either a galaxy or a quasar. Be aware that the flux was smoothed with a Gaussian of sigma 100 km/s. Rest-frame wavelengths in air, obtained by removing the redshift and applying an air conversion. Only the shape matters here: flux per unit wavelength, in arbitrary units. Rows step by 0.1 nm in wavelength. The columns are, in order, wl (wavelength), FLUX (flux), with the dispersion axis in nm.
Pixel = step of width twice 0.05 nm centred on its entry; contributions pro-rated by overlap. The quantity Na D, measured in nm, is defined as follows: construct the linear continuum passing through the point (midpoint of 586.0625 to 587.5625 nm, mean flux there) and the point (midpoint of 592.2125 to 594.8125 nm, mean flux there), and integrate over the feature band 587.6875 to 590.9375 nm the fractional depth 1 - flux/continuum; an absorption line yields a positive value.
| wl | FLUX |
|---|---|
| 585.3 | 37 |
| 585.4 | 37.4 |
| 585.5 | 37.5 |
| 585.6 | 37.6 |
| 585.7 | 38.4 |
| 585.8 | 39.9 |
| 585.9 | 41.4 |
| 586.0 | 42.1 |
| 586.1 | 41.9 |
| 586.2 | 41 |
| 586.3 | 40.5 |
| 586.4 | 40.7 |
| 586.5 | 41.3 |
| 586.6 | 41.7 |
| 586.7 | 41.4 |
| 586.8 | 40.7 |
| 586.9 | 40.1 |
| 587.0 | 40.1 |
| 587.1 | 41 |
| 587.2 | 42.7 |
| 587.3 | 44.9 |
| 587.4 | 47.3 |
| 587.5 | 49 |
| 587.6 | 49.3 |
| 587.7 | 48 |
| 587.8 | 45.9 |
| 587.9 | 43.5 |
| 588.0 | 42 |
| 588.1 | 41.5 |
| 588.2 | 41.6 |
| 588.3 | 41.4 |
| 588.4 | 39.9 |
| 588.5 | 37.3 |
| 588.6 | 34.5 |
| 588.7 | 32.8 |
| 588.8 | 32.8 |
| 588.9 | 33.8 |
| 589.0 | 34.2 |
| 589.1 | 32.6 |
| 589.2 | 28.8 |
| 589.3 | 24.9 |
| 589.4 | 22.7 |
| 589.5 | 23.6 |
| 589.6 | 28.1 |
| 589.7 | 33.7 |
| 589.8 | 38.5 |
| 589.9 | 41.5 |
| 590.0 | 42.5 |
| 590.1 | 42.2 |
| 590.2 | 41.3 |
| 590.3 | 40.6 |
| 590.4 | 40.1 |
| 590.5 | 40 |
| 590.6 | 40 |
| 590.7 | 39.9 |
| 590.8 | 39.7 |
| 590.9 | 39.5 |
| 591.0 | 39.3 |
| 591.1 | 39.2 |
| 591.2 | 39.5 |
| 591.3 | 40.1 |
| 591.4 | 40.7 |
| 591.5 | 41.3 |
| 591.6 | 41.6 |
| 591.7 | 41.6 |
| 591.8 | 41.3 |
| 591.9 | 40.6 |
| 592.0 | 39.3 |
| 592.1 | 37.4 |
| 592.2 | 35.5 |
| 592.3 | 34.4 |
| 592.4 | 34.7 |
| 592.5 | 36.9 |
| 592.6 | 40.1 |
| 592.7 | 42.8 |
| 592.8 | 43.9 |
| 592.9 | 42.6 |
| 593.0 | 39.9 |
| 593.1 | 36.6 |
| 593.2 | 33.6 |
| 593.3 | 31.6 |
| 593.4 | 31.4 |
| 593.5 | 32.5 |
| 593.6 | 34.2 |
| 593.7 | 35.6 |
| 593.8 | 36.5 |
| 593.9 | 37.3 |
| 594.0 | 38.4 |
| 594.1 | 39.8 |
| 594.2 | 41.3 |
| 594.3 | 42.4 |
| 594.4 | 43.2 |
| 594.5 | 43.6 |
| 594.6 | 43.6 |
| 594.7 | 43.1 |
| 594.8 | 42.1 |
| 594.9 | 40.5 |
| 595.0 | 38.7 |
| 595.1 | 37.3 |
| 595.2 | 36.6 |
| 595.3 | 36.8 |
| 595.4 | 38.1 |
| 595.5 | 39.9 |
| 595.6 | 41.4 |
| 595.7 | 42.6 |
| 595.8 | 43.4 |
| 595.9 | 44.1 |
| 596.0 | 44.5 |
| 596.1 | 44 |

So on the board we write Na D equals 0.30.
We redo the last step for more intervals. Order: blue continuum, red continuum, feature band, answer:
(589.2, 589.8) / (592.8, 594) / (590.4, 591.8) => -0.407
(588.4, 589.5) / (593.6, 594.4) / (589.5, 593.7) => -0.376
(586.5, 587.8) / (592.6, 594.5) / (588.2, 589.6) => 0.327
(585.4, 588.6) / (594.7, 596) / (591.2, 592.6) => 0.070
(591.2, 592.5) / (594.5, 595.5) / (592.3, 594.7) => 0.064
